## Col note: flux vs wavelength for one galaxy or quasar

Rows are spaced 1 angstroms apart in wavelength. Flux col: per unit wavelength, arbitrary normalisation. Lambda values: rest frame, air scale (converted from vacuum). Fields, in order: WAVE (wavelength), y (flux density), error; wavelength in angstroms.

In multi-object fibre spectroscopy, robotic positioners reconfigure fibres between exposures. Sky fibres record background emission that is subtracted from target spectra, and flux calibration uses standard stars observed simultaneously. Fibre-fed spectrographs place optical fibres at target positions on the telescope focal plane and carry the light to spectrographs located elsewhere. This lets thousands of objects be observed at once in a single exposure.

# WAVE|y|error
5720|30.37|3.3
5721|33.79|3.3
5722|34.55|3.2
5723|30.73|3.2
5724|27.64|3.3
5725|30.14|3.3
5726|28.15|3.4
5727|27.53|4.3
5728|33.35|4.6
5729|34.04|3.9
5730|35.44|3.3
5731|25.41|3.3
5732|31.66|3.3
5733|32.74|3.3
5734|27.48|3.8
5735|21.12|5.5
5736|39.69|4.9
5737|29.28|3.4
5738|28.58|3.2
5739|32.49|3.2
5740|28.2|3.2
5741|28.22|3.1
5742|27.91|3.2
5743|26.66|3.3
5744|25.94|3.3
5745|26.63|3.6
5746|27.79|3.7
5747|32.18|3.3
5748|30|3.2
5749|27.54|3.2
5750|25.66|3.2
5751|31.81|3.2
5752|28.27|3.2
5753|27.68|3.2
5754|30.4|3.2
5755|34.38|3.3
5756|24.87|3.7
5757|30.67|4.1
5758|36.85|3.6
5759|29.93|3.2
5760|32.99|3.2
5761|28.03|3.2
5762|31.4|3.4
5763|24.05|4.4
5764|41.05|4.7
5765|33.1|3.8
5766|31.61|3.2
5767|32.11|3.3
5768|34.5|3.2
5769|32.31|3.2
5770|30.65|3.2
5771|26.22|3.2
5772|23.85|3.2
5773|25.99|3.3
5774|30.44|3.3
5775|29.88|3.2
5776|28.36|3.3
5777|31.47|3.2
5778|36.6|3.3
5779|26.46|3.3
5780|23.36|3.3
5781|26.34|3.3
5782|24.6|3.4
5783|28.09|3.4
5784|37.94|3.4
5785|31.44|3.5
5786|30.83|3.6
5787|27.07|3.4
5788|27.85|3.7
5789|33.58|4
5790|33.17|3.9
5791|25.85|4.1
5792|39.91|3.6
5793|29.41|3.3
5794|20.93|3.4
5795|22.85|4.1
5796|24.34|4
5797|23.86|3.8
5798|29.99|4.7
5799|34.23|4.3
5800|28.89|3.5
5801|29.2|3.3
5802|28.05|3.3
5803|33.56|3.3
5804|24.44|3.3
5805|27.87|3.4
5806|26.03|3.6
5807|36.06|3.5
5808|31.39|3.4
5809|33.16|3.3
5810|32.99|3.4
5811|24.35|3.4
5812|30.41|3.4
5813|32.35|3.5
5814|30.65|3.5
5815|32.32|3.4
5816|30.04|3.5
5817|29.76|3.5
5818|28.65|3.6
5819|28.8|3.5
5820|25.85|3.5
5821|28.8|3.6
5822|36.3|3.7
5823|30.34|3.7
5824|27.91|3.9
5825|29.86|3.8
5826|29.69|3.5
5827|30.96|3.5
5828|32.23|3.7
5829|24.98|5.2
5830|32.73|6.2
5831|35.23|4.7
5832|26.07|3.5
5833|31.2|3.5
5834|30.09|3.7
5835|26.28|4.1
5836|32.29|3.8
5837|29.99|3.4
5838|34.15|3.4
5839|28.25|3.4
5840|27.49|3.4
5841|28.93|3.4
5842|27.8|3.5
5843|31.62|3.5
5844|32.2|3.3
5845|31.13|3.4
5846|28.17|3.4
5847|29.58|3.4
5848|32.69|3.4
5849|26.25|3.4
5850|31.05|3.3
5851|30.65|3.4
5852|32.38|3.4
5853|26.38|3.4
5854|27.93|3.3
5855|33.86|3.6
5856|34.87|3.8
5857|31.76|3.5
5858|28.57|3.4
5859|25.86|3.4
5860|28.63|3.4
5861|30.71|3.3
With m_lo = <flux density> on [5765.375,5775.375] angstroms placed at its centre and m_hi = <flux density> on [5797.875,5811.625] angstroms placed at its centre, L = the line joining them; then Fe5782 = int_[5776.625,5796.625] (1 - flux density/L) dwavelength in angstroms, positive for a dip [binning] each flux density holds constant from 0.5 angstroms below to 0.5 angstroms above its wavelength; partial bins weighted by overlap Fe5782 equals 0.6 angstroms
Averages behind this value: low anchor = 29.8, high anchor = 30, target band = 29.1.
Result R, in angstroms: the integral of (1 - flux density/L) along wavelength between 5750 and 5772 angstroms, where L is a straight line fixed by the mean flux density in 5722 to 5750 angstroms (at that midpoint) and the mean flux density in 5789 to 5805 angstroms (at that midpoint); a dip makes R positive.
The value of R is -1.2 angstroms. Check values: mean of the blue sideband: 29.5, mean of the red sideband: 28.7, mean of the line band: 30.8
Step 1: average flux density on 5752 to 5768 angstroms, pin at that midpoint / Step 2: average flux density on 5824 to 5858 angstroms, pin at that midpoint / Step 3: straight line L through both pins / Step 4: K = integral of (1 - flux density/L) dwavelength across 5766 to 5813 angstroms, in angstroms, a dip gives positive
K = 2.23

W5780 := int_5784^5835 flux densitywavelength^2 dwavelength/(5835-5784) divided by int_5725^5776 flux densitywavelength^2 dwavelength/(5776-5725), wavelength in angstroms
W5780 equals 1.02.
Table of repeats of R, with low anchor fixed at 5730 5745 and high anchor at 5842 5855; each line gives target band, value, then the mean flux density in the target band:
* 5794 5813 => 0.5 angstroms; 28.9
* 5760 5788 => -0.5 angstroms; 29.9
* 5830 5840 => -0.1 angstroms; 30.4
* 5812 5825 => -0.1 angstroms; 30.1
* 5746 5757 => 0.0 angstroms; 29.3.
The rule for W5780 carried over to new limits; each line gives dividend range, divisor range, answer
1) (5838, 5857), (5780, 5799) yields 1.07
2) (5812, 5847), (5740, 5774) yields 1.04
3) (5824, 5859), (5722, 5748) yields 1.05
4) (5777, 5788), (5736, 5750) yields 1.03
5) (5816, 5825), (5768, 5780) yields 1.03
